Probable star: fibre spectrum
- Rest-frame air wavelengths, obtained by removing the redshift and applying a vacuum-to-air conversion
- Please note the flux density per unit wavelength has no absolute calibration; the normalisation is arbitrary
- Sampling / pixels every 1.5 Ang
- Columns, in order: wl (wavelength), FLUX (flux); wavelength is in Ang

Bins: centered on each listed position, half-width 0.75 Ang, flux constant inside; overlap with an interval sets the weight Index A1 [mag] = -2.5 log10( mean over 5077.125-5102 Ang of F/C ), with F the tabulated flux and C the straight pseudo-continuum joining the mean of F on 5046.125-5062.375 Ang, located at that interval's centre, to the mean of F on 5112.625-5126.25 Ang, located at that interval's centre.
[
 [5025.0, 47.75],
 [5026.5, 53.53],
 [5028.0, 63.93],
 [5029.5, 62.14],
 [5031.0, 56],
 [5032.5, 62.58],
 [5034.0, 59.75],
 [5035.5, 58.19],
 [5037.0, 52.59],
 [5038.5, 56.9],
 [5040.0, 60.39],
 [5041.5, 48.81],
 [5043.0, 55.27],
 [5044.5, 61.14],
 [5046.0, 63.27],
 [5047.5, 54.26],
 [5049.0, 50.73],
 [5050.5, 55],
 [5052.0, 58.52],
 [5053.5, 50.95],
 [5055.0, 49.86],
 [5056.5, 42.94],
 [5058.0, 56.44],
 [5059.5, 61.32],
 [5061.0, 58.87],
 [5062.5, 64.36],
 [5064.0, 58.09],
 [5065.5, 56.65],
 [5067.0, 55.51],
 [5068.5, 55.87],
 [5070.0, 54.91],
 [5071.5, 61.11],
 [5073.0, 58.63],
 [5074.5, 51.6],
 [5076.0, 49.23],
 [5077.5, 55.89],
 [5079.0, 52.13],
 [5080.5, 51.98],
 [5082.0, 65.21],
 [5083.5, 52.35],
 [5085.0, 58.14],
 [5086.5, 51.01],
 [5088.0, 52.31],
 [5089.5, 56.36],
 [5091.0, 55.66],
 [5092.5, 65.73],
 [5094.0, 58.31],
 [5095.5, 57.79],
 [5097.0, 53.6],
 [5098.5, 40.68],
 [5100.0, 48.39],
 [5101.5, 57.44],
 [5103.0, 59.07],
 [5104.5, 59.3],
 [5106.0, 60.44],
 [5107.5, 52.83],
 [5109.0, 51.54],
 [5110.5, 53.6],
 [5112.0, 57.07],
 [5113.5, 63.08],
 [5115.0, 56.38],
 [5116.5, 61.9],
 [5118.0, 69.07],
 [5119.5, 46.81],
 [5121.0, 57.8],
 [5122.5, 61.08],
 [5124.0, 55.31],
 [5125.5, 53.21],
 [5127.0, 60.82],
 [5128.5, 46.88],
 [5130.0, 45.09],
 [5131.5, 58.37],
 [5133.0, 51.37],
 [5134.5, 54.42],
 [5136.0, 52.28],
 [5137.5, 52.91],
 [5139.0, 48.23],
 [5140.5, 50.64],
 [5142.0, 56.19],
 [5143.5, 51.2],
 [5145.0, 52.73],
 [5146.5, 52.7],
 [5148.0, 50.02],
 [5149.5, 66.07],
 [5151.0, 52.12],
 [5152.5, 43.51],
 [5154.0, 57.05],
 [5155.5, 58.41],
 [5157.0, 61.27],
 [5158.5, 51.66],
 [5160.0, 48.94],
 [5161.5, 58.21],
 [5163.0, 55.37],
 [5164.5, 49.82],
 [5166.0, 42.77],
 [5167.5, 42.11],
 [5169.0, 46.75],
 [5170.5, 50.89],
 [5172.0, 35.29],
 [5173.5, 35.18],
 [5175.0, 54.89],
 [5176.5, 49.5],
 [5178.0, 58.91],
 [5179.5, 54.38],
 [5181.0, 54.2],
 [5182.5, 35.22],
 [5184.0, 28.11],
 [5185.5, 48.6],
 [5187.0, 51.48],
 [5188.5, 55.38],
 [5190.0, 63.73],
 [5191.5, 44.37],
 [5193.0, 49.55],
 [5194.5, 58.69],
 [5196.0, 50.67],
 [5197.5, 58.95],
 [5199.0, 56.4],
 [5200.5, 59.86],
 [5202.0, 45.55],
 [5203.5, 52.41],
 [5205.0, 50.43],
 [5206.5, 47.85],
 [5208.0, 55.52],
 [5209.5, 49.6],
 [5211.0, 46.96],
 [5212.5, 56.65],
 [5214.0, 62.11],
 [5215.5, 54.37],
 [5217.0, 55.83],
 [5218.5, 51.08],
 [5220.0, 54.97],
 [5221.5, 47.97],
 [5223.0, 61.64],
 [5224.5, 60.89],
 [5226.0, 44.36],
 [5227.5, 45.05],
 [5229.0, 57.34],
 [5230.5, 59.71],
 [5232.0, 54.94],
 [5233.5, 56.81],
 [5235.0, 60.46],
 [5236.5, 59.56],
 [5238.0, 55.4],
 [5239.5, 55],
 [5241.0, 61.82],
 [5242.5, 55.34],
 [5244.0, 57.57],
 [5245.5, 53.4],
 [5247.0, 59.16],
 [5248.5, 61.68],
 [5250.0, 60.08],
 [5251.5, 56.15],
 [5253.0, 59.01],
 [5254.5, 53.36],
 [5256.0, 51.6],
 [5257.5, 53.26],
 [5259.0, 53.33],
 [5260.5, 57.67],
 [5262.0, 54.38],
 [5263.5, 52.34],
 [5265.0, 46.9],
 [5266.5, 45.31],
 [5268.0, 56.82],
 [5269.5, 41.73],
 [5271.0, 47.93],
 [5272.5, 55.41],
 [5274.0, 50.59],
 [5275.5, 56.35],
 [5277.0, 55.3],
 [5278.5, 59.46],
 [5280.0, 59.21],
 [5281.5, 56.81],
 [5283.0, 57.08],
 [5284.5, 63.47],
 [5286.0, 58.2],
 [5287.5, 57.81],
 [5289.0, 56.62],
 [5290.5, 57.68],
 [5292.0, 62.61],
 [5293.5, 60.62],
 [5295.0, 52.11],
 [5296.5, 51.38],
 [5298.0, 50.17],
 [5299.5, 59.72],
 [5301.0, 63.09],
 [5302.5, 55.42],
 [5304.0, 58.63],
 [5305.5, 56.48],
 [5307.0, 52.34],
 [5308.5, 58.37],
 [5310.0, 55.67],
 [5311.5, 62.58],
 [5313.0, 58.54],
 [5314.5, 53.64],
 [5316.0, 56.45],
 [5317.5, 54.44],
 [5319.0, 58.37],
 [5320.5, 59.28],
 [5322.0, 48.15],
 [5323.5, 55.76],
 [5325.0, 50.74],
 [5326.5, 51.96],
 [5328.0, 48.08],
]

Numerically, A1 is 0.03 mag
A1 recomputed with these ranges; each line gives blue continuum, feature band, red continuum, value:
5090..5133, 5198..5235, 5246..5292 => 0.032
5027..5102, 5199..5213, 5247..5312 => 0.080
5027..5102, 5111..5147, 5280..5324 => 0.028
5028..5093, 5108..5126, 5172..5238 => -0.048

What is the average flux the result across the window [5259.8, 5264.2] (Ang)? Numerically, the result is 54.8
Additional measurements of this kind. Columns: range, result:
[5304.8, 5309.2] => 55.7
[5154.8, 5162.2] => 55.7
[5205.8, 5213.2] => 51.3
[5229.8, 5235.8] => 58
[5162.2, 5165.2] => 52.7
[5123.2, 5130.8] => 52.4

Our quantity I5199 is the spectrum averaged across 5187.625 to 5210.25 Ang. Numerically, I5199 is 53.3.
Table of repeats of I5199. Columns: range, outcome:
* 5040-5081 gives 55.4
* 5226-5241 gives 55.7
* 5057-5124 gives 56.4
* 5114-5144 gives 54.6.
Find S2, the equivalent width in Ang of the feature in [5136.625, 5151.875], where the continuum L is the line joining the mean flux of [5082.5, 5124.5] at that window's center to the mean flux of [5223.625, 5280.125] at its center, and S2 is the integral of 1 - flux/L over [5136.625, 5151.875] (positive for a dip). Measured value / 0.7 Ang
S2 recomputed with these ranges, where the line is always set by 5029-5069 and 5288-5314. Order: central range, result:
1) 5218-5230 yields 0.8 Ang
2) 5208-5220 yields 0.6 Ang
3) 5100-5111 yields 0.2 Ang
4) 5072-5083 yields 0.3 Ang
